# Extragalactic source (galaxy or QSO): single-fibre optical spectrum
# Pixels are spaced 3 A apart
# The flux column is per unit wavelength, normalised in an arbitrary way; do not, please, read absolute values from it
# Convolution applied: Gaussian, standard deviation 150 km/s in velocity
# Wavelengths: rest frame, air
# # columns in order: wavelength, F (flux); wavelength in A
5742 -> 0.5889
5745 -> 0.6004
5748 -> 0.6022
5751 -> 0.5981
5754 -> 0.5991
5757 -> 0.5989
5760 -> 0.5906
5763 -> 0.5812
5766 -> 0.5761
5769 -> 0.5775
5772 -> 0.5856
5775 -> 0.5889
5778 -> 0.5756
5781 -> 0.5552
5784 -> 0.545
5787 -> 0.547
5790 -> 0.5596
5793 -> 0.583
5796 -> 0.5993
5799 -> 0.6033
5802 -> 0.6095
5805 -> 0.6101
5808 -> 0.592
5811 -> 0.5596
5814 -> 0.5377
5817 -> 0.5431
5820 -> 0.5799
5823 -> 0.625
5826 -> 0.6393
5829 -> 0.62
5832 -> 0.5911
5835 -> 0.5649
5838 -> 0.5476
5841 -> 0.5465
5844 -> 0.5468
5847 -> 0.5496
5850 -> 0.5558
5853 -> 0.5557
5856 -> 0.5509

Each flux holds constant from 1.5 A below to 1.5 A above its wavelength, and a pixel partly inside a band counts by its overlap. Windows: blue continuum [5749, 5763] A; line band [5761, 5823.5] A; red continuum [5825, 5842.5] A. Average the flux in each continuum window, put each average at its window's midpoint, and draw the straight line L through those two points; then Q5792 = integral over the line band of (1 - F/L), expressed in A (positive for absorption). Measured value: 1.3 A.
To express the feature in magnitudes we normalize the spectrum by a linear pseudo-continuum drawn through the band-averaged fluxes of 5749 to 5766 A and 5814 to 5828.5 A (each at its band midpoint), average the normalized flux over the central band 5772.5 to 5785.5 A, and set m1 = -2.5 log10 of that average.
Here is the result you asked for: 0.05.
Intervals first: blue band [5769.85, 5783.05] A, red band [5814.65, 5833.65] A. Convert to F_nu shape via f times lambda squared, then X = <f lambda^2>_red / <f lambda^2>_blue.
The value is 1.05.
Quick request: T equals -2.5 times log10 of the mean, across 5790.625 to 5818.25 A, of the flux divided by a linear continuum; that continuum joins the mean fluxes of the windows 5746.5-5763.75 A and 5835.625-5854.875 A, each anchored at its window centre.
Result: -0.02 mag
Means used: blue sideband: 0.596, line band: 0.582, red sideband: 0.551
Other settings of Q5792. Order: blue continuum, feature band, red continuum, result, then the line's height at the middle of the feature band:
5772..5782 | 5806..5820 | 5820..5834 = 0.9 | 0.602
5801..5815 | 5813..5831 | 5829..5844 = -0.6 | 0.575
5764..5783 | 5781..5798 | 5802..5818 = 0.2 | 0.575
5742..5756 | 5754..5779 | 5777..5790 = -0.4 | 0.577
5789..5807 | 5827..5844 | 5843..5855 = -0.3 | 0.563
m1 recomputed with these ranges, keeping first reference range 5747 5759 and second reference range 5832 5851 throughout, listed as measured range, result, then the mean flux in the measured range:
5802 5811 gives -0.04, 0.596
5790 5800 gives -0.02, 0.589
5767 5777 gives 0.01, 0.583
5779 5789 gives 0.06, 0.551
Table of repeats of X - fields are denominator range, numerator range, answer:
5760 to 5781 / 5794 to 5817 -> 1.02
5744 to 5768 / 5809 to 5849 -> 0.99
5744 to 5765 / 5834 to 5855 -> 0.96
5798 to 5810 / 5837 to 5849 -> 0.92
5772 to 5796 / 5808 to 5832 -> 1.05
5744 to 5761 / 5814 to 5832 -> 1.02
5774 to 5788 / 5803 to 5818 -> 1.03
